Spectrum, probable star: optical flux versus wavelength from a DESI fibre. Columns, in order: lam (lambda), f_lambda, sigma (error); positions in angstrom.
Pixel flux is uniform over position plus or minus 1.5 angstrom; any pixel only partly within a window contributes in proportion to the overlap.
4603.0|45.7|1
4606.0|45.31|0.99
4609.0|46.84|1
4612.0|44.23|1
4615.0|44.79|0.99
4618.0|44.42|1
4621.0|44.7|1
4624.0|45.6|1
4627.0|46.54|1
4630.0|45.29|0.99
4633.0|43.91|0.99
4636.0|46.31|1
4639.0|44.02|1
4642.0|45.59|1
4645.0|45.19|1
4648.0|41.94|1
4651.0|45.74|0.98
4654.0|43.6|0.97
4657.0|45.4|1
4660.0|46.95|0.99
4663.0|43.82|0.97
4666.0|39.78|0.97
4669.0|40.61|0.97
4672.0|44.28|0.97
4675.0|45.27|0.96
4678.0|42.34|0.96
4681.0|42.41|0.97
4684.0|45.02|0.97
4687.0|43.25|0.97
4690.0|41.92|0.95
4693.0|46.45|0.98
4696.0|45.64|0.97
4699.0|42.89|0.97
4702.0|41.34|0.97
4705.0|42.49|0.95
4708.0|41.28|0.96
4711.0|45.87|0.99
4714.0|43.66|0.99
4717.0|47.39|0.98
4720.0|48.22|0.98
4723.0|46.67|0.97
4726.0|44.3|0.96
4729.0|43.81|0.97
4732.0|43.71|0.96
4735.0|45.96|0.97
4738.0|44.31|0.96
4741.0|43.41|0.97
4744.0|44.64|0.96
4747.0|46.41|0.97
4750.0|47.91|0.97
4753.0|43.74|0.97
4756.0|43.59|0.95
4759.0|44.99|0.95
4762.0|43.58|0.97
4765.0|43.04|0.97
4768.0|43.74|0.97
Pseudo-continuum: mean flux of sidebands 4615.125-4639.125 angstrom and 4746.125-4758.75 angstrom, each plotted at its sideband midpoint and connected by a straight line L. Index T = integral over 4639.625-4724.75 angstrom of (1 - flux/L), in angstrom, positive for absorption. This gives 2.1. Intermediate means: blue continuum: 45.1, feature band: 44.1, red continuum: 45.3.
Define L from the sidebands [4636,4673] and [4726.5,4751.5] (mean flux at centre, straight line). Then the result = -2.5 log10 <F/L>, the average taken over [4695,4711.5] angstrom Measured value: 0.04 mag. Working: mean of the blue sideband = 44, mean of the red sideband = 45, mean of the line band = 43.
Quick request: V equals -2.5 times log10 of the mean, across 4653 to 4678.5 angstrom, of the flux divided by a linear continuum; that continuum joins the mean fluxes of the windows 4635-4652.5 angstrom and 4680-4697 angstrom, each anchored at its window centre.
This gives 0.02 mag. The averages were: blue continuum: 44.8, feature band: 43.6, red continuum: 44.1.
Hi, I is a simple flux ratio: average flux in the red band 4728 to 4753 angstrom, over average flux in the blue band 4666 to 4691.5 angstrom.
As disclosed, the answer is 1.05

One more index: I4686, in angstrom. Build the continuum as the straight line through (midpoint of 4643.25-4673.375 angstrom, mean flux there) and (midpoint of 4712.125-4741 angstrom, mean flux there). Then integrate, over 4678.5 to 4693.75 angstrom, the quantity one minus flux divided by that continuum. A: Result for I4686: 0.3 angstrom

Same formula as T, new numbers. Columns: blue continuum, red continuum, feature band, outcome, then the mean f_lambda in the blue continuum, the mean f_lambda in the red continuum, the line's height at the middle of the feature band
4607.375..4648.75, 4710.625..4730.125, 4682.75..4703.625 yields 0.80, 45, 45.7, 45.5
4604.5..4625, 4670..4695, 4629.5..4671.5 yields 0.30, 45.1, 43.8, 44.4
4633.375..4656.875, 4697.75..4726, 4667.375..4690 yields 0.68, 44.6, 44.4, 44.5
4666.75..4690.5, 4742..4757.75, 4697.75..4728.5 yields -0.20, 43.1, 45.2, 44.1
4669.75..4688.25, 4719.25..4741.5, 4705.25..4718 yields 0.08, 43.6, 45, 44.5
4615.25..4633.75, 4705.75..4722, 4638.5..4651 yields 0.21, 45.1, 45.2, 45.1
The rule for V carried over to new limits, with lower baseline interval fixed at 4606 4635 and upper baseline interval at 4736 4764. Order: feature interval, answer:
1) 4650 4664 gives 0.00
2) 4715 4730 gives -0.03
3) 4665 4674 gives 0.08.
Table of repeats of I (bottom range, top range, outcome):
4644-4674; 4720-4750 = 1.03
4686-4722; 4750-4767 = 1.00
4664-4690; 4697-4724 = 1.04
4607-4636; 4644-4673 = 0.97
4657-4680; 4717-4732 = 1.05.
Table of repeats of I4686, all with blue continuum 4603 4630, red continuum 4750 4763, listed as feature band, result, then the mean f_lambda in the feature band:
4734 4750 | -0.2 angstrom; 45.2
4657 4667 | 0.2 angstrom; 44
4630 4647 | 0.1 angstrom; 44.9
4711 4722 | -0.4 angstrom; 46.4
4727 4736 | 0.0 angstrom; 44.4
